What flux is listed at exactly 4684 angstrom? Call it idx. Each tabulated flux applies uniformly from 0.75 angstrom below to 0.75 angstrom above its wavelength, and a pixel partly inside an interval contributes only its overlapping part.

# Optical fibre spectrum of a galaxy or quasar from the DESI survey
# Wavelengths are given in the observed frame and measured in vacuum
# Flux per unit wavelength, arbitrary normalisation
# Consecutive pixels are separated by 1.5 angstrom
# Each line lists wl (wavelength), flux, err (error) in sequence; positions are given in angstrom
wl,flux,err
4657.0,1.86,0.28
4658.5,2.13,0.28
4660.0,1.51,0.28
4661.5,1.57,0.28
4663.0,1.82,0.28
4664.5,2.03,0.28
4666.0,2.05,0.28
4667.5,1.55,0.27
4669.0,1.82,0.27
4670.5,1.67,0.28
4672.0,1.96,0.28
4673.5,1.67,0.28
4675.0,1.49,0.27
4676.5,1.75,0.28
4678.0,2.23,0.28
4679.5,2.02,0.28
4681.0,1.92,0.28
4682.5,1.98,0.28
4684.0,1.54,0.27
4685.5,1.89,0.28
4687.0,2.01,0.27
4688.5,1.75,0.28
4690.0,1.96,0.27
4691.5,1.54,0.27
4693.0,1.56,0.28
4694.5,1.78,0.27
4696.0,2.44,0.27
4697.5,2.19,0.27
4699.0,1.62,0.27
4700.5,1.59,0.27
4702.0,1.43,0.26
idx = 1.54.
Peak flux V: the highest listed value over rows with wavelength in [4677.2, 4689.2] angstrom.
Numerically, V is 2.23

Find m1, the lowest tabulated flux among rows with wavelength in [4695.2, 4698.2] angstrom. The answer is 2.19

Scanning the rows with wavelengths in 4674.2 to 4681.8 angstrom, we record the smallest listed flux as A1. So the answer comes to 1.49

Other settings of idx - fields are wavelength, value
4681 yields 1.92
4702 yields 1.43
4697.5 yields 2.19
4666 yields 2.05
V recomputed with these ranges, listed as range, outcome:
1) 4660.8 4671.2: 2.05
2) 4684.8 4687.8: 2.01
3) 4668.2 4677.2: 1.96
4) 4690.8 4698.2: 2.44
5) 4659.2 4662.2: 1.57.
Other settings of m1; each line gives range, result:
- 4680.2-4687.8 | 1.54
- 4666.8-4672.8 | 1.55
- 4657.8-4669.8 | 1.51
